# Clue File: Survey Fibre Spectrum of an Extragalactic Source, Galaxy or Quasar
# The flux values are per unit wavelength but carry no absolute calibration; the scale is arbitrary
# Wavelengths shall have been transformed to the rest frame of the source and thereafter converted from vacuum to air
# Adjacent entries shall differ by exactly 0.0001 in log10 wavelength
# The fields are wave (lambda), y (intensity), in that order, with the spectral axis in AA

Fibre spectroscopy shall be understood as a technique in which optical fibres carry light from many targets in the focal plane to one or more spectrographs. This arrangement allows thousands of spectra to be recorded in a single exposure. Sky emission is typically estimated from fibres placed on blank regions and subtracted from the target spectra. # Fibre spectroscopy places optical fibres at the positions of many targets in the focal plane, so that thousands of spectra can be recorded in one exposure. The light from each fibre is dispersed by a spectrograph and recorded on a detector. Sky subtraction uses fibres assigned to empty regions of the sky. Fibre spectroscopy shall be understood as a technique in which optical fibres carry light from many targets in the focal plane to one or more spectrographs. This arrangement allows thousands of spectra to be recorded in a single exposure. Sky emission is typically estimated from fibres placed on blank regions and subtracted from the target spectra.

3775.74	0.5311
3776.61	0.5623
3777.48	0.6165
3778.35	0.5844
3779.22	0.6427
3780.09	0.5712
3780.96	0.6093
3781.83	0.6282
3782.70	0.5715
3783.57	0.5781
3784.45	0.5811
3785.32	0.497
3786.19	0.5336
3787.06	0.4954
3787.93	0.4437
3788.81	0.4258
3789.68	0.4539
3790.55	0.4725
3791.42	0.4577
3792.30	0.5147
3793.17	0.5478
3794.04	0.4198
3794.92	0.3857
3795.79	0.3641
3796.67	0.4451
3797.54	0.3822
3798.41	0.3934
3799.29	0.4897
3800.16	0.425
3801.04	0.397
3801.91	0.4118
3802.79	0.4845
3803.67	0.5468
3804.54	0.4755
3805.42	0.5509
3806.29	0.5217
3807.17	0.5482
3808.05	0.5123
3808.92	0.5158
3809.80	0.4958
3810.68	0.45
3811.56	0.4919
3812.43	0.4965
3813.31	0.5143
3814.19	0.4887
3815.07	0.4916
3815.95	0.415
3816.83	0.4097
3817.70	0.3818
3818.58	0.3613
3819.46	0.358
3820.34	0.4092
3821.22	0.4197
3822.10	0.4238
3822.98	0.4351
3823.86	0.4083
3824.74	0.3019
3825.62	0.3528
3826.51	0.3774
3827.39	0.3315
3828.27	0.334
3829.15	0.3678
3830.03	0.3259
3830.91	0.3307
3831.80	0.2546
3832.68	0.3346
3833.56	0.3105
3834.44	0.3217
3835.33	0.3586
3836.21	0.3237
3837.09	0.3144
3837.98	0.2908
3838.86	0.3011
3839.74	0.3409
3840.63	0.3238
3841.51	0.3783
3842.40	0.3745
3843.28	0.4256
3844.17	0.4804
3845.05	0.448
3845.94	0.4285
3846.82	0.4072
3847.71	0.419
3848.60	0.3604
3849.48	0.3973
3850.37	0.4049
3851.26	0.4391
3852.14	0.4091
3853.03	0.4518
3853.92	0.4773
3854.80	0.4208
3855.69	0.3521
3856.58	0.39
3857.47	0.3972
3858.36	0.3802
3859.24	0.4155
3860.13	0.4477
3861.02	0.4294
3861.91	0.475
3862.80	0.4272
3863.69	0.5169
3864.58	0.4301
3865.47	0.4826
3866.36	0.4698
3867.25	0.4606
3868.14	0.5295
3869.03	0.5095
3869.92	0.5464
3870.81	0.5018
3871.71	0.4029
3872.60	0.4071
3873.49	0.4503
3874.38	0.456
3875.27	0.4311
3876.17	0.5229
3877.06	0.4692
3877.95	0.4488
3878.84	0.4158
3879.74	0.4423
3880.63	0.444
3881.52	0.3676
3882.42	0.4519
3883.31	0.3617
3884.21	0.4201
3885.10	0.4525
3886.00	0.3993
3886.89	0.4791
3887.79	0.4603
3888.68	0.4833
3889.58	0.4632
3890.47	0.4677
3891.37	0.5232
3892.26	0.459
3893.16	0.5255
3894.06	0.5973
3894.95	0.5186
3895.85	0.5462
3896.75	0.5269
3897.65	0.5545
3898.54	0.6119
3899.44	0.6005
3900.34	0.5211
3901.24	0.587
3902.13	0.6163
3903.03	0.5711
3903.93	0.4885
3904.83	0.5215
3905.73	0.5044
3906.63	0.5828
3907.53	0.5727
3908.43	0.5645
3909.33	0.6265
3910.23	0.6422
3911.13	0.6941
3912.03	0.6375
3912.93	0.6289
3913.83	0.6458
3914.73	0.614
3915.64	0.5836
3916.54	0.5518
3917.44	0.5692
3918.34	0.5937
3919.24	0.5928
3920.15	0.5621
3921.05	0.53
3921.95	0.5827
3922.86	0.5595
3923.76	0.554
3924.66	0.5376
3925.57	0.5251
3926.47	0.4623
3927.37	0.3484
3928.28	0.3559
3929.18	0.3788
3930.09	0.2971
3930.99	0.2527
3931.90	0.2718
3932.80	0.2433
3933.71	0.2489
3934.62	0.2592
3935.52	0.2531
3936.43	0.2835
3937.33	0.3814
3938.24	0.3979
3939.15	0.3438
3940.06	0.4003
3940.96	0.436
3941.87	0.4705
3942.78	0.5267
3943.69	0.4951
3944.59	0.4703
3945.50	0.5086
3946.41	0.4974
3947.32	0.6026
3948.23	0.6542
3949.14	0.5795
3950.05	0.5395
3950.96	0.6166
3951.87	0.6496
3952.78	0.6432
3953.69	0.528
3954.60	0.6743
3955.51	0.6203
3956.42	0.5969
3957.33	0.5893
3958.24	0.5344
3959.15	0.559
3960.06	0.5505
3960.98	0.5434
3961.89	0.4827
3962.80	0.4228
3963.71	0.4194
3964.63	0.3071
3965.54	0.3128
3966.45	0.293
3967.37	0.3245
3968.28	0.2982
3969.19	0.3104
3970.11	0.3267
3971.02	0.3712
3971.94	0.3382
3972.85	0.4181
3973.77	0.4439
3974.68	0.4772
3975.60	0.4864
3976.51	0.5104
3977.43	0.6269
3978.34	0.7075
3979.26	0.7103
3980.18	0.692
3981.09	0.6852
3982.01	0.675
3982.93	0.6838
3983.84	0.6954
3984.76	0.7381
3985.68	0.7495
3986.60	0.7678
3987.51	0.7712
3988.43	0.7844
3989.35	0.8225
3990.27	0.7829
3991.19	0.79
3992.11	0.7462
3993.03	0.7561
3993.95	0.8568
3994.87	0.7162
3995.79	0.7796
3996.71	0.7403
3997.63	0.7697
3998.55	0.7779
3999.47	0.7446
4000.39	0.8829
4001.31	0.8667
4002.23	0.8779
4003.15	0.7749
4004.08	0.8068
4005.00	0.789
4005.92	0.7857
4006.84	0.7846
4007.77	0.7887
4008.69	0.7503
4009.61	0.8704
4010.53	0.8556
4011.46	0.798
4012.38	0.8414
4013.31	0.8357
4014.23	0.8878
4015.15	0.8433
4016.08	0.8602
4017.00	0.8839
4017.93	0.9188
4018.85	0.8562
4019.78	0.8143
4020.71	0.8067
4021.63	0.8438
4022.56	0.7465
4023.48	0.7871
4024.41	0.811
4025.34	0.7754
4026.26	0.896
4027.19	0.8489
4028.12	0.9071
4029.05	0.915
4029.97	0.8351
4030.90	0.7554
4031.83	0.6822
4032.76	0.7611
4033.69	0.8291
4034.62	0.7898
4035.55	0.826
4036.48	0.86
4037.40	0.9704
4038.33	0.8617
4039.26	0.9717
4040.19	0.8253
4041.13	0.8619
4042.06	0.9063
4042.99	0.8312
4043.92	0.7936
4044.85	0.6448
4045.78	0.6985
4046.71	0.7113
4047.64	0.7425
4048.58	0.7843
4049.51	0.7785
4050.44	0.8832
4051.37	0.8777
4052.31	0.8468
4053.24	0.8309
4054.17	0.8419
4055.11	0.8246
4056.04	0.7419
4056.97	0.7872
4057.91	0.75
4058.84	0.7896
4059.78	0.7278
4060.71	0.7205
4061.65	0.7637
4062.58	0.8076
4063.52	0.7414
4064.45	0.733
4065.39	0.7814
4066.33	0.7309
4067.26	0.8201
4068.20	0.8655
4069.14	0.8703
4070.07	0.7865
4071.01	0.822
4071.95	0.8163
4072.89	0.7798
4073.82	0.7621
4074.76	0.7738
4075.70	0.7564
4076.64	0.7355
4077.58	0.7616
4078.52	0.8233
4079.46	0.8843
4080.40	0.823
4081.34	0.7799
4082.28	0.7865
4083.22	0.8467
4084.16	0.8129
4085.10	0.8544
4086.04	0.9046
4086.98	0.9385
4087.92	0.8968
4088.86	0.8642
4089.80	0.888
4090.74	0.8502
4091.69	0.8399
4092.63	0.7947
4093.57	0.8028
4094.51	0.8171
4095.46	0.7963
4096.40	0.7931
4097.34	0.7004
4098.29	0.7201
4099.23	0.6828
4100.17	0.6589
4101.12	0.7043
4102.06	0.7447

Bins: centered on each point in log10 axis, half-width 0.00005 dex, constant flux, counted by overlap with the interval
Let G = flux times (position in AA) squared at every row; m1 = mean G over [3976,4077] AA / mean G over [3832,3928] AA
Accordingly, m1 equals 1.8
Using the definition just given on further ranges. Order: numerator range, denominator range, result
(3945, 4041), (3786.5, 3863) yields 1.83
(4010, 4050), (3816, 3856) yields 2.42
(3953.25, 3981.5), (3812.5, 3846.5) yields 1.39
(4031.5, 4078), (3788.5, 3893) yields 2.08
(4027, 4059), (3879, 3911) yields 1.71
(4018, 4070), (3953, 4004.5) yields 1.35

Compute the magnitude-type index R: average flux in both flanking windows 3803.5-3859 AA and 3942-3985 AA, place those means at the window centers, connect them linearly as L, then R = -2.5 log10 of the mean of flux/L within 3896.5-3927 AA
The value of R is -0.20 mag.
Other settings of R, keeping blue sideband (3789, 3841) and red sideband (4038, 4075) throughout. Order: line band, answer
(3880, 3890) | 0.20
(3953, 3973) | 0.39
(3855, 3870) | 0.10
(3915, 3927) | 0.05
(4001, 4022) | -0.15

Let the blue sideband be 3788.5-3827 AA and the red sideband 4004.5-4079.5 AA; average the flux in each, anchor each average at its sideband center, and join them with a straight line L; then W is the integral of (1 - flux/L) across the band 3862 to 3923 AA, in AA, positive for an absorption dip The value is 6.53 AA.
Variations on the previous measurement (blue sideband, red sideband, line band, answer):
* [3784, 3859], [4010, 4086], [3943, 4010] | 6.7 AA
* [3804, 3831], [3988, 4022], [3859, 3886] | 4.5 AA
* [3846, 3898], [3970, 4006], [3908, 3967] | 9.3 AA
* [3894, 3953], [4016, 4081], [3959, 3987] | 5.2 AA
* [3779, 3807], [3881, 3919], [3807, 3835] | 5.5 AA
